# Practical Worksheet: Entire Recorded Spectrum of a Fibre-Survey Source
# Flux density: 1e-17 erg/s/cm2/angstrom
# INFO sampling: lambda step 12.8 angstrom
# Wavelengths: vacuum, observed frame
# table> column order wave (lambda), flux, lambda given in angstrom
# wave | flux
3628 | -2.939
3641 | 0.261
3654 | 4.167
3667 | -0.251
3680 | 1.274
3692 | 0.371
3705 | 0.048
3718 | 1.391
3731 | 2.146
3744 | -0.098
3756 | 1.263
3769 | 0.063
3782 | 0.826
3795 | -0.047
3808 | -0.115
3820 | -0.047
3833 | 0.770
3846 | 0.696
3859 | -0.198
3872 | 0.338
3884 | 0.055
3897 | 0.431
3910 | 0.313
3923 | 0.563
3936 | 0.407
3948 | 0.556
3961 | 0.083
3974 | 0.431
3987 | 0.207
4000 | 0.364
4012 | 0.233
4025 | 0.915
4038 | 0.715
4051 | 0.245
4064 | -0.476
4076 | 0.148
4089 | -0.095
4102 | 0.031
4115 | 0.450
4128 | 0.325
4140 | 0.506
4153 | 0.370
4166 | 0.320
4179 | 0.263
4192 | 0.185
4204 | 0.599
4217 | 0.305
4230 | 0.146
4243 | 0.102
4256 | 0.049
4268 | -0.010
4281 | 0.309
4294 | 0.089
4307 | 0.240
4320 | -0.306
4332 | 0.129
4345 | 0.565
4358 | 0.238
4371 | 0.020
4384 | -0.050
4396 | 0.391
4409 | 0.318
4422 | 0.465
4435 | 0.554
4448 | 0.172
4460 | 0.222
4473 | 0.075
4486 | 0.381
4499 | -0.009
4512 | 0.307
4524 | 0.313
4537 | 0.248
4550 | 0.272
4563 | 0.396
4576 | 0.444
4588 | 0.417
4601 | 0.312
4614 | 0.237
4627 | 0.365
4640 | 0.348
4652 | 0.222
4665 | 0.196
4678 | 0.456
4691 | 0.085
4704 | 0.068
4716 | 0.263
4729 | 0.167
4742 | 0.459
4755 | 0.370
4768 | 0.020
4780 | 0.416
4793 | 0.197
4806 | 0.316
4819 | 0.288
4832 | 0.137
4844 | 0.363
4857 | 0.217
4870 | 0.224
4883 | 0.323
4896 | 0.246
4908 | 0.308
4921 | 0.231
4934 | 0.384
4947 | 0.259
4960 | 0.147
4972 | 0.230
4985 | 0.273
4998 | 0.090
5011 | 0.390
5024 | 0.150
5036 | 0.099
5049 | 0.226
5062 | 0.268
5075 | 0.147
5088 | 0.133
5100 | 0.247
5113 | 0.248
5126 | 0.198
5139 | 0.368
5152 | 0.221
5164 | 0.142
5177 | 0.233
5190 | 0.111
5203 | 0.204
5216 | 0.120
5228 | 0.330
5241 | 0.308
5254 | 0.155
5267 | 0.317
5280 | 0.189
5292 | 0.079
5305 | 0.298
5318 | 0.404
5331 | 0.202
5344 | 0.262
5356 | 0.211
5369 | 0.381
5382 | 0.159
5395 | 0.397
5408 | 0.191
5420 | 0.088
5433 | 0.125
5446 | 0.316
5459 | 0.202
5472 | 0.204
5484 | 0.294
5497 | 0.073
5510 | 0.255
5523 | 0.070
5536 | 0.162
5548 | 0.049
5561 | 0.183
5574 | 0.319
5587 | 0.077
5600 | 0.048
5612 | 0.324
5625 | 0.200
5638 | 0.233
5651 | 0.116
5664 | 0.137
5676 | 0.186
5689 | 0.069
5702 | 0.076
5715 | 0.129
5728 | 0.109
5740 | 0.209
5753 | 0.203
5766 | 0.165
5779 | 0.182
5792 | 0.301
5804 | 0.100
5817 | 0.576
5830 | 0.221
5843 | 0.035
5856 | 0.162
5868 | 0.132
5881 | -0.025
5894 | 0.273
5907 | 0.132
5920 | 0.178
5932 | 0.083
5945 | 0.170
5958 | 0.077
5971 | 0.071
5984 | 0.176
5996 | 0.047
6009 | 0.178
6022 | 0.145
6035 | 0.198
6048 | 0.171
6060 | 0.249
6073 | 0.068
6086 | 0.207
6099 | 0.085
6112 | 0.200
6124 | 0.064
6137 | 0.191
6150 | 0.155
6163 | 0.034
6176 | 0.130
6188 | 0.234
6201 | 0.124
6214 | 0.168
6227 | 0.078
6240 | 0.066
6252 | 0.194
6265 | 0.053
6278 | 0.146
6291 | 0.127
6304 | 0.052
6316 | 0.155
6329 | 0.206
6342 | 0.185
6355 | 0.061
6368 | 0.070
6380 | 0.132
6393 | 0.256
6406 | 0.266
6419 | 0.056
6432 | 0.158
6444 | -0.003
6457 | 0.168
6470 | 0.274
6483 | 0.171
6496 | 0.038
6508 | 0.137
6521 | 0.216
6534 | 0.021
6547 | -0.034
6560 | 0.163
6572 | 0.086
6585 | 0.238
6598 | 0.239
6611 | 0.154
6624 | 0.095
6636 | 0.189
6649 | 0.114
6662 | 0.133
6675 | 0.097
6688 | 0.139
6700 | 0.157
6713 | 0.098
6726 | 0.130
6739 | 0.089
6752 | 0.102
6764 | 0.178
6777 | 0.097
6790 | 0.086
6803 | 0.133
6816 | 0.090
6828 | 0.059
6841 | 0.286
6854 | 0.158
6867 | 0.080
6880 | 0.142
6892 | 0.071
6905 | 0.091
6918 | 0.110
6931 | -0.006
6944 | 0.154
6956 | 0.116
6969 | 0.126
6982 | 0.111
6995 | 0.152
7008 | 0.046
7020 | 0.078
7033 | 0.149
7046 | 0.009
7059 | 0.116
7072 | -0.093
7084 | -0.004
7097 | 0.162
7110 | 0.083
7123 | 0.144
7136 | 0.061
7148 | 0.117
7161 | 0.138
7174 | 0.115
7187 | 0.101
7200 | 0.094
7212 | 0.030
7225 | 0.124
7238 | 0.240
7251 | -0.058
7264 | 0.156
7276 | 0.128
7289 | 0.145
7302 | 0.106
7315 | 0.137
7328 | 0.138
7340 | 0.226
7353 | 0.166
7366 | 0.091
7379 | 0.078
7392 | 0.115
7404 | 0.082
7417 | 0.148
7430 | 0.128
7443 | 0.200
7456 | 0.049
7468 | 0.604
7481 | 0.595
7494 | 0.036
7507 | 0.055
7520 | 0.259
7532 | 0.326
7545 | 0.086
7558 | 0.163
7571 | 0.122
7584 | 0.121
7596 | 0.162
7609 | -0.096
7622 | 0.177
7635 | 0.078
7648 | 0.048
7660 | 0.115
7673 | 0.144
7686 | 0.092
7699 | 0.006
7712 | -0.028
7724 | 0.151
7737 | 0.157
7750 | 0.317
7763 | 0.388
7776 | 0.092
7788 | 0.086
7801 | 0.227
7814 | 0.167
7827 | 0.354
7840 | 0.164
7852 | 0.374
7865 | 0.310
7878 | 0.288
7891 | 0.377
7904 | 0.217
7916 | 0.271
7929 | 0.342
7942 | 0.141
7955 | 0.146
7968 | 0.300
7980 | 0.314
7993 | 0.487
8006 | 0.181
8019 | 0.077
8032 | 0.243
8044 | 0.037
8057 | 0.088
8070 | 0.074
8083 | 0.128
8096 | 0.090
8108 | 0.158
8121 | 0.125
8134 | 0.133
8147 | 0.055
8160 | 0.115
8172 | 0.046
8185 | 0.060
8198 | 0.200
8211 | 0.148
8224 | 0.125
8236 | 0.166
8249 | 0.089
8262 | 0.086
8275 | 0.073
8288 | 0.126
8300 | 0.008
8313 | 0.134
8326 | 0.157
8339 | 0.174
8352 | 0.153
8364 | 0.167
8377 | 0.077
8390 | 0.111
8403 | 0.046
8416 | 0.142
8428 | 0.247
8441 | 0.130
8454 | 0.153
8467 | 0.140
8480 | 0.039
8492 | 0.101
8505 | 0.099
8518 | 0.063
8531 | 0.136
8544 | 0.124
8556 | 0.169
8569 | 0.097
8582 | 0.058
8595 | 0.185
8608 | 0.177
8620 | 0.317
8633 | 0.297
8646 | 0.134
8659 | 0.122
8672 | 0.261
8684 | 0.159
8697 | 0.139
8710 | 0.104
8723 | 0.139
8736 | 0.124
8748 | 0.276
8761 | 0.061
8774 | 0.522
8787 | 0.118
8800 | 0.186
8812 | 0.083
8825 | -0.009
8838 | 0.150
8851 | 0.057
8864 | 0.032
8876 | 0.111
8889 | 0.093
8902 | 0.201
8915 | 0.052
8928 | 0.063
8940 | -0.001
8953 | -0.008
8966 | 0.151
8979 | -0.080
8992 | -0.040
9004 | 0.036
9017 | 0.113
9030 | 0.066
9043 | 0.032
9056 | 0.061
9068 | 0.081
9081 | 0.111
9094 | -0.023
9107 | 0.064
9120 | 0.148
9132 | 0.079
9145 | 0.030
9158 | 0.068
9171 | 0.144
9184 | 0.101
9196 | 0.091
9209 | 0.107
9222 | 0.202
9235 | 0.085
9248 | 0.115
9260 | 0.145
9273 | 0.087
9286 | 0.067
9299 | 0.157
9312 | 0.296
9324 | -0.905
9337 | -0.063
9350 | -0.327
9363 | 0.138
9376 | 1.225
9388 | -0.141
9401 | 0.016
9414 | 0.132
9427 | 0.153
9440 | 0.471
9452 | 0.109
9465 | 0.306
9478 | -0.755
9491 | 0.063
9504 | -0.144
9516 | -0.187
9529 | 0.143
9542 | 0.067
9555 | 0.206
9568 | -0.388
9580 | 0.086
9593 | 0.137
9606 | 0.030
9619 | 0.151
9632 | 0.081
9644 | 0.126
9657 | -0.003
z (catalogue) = 1.004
